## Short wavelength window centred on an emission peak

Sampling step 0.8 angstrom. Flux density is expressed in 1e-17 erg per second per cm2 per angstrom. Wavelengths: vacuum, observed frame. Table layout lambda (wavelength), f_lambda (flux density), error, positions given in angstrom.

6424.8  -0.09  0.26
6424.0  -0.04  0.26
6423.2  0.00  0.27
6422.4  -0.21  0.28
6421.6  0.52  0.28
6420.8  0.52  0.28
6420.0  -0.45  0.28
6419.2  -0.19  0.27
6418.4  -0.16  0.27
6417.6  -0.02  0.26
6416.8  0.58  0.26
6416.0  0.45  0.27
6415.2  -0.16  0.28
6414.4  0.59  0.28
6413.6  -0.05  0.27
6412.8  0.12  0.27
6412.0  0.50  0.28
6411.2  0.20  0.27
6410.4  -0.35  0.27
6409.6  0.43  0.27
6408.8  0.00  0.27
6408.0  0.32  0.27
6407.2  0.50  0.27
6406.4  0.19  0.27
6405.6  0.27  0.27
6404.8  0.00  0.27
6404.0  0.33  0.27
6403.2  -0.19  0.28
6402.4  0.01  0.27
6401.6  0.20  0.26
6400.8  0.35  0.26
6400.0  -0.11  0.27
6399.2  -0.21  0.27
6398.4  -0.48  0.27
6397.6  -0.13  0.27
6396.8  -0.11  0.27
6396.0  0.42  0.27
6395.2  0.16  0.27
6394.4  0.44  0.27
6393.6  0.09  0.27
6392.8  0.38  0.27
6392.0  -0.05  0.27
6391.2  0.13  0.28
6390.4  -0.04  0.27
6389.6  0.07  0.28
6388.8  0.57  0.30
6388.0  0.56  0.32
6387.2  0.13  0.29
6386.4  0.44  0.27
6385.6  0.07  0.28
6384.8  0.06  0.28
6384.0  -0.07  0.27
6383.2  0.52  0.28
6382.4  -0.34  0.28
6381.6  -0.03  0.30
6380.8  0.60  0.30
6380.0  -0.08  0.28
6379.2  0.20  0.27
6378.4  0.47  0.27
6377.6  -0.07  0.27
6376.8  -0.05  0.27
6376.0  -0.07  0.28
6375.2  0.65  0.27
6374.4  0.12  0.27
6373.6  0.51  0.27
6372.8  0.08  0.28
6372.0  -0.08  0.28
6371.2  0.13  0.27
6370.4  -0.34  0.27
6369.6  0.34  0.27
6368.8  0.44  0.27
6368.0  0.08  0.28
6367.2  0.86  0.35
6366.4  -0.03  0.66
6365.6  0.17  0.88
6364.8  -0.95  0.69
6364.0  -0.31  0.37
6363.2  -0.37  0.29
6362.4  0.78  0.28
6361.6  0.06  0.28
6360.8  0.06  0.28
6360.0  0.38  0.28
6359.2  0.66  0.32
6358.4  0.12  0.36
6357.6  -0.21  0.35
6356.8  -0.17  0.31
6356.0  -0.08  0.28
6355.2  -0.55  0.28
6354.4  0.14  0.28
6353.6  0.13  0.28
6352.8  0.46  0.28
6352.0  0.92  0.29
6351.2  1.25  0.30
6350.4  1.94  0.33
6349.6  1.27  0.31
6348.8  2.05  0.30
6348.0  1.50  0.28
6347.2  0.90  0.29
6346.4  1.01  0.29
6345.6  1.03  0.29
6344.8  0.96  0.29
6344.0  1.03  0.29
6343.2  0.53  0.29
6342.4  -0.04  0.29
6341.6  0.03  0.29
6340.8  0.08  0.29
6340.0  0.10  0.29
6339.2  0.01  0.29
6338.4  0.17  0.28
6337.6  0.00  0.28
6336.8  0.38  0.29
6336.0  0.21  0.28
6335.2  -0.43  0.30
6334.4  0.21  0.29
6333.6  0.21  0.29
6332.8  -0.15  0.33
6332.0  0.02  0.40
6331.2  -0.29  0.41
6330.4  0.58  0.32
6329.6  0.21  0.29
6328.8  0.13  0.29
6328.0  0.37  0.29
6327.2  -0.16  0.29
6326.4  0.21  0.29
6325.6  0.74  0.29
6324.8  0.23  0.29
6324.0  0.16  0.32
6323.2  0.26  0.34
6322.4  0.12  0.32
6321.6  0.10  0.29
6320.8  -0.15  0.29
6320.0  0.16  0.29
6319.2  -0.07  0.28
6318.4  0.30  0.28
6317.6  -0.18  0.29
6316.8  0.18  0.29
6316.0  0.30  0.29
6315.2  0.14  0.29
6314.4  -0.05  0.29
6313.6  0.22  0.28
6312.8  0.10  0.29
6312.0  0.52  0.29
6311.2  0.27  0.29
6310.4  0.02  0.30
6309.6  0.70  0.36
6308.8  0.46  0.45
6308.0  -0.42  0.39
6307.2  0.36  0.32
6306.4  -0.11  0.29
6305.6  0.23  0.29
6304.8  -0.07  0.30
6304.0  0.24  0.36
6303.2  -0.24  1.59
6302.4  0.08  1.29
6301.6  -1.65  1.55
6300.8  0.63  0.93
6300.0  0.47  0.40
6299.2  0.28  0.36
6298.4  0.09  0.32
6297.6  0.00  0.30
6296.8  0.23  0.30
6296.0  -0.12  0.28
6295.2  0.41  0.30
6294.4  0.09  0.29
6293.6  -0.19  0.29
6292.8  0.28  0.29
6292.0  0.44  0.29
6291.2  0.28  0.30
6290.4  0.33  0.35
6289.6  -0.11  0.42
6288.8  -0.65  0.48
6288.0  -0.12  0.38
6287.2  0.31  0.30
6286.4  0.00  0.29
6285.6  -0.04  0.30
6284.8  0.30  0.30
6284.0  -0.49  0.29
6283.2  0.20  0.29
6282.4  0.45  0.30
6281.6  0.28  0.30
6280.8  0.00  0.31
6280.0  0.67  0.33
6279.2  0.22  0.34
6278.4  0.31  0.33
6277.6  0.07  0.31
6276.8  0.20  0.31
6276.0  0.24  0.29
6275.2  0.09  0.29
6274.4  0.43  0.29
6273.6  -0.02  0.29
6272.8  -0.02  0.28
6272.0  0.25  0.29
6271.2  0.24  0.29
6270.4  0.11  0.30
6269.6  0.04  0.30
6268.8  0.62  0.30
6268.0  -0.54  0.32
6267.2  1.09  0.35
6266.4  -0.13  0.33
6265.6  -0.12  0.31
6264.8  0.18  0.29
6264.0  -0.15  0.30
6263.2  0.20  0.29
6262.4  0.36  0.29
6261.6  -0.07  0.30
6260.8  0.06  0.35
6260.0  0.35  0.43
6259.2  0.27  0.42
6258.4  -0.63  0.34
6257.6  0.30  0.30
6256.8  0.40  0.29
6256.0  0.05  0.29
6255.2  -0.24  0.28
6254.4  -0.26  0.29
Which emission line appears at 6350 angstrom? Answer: [O II]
